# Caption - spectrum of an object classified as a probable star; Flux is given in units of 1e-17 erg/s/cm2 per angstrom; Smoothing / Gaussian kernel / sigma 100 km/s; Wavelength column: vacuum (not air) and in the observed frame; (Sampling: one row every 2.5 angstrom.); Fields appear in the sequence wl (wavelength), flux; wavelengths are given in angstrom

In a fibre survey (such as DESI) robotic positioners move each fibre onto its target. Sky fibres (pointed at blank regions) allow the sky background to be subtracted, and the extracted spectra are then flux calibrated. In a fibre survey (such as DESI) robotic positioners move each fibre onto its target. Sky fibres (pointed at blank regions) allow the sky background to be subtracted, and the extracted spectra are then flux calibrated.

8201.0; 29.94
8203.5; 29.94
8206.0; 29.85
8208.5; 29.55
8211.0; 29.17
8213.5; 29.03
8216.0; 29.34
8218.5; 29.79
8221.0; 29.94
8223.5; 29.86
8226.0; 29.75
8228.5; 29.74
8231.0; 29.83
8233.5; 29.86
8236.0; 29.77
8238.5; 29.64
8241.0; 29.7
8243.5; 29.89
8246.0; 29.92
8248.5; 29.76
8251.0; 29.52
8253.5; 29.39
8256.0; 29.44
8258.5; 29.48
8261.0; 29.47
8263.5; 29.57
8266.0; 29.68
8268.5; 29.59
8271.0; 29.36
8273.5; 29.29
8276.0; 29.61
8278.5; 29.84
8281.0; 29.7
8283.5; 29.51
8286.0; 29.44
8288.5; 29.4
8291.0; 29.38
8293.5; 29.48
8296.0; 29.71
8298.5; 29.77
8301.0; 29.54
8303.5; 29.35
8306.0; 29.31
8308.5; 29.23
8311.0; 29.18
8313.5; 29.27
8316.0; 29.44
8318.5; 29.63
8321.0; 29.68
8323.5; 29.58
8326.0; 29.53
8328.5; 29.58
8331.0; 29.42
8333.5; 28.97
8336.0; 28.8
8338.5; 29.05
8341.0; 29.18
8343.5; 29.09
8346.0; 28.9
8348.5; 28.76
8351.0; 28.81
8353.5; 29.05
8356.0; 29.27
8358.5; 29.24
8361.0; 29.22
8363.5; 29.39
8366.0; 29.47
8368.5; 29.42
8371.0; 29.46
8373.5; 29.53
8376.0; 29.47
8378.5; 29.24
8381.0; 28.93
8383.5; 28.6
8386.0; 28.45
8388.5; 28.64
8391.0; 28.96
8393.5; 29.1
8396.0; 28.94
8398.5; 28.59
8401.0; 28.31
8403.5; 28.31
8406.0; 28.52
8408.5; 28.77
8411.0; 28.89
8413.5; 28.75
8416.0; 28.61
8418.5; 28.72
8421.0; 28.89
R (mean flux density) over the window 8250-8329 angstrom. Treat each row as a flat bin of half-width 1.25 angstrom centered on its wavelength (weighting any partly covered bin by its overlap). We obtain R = 29.5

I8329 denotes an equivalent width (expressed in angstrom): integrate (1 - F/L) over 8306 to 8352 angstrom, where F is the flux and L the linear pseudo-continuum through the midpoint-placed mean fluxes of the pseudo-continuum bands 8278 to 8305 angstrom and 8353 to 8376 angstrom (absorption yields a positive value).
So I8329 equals 0.3 angstrom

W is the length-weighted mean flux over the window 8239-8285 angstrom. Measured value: 29.6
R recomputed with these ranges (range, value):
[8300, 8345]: 29.3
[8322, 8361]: 29.2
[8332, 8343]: 29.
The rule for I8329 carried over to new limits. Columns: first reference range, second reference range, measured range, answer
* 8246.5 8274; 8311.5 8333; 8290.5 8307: 0.0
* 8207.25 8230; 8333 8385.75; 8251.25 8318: -0.3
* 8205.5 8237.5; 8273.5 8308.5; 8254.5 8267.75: 0.0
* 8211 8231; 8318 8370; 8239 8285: -0.2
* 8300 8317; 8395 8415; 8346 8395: -0.4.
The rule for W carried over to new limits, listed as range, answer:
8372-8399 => 29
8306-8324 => 29.4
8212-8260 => 29.7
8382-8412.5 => 28.7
